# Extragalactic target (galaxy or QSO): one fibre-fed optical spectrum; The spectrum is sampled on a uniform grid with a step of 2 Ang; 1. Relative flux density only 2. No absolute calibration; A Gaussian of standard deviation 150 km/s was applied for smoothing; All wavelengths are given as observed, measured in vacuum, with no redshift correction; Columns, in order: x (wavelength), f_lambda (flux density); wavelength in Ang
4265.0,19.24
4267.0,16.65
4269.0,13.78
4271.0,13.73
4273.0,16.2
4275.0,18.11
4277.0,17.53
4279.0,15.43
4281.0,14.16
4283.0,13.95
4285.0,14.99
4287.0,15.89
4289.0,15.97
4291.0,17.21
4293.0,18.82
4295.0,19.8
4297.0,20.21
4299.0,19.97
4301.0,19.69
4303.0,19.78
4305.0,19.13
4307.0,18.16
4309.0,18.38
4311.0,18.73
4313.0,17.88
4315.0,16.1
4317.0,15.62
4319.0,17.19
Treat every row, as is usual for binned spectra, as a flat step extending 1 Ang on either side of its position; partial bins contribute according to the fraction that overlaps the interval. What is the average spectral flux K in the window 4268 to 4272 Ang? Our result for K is 13.8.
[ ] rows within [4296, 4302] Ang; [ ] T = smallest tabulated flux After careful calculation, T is 19.69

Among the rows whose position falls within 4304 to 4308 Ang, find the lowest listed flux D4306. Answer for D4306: 18.16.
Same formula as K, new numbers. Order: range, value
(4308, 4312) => 18.6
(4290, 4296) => 18.6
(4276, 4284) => 15.3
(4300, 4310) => 19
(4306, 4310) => 18.3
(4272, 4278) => 17.3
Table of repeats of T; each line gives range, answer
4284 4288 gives 14.99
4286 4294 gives 15.89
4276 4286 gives 13.95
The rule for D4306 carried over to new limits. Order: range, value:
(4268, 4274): 13.73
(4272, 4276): 16.2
